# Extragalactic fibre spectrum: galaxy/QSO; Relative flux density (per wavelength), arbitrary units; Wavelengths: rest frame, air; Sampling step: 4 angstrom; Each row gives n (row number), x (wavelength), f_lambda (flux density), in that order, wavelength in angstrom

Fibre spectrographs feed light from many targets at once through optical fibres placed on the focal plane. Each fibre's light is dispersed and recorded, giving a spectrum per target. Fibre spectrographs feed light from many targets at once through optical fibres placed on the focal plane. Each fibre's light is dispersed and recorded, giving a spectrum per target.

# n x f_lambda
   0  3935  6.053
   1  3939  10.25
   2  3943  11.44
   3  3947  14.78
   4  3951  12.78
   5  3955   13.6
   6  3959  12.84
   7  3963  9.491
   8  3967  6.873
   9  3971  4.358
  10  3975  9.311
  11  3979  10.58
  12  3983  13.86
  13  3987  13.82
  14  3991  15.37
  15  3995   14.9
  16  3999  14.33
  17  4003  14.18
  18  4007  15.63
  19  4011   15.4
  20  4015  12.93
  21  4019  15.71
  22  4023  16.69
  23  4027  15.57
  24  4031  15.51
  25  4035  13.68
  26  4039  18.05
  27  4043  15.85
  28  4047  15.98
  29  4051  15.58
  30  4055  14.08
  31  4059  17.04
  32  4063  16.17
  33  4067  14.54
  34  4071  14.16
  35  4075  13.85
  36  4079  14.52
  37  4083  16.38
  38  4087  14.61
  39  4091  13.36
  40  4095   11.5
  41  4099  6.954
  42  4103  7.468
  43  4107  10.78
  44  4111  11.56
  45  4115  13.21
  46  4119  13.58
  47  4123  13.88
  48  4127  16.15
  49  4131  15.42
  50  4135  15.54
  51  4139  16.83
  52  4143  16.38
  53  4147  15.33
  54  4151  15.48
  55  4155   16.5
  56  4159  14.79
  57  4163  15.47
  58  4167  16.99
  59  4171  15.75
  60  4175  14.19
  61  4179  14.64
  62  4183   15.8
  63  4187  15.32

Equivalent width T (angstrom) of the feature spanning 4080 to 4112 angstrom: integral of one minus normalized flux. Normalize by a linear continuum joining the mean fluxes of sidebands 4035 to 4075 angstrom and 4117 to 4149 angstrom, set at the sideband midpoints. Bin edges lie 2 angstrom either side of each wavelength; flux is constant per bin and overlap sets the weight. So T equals 7.8 angstrom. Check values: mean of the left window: 15.5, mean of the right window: 15.4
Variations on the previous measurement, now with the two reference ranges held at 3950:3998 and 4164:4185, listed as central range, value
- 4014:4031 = -3.98 angstrom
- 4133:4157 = -1.81 angstrom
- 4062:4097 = -1.82 angstrom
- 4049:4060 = -1.95 angstrom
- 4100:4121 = 4.60 angstrom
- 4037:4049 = -3.50 angstrom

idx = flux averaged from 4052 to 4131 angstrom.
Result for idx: 13.4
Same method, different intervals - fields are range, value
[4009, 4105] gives 14.4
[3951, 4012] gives 12.3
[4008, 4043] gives 15.5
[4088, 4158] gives 13.6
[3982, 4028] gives 14.9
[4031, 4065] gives 15.8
